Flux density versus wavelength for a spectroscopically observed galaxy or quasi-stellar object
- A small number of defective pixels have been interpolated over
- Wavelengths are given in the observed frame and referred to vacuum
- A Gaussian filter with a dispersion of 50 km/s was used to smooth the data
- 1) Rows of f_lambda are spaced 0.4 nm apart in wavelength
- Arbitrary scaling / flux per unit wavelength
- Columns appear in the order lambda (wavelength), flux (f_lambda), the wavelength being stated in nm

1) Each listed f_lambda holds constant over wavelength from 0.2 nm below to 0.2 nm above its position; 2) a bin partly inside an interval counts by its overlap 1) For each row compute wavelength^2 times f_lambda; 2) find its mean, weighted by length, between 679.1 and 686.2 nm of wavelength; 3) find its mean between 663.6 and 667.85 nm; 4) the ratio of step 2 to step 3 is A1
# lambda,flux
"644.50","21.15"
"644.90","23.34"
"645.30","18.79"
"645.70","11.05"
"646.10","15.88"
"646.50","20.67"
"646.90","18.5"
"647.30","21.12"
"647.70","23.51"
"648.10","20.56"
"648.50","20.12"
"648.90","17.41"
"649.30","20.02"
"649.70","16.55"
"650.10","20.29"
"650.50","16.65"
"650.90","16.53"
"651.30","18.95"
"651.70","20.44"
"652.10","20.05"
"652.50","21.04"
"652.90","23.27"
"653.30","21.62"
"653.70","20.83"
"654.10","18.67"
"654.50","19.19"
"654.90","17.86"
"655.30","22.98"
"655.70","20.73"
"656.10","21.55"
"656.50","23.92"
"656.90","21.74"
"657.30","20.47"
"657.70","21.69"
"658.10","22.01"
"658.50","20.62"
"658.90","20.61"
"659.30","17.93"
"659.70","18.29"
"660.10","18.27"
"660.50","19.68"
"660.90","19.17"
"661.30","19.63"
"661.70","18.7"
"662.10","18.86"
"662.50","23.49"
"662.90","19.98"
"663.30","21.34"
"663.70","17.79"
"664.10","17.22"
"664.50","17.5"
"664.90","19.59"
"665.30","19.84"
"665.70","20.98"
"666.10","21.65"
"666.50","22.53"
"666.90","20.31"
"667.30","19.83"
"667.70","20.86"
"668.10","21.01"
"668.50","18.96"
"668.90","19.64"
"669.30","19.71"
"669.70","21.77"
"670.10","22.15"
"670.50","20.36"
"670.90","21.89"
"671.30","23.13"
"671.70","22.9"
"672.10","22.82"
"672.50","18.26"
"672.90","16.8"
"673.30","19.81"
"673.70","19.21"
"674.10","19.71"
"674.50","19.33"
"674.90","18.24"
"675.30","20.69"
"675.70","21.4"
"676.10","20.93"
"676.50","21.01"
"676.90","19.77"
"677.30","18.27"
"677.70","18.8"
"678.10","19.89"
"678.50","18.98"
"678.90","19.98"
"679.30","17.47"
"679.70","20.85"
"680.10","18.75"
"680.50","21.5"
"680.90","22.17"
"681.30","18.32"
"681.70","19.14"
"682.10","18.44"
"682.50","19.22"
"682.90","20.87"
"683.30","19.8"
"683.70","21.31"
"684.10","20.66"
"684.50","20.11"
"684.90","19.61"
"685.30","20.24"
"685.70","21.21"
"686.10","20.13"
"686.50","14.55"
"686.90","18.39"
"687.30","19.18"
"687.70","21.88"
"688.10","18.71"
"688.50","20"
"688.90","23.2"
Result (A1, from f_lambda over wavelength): 1.06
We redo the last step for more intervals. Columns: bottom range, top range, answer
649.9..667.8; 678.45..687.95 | 1.05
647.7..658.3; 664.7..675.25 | 1.06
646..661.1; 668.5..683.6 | 1.07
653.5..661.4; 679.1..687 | 1.05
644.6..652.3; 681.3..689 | 1.16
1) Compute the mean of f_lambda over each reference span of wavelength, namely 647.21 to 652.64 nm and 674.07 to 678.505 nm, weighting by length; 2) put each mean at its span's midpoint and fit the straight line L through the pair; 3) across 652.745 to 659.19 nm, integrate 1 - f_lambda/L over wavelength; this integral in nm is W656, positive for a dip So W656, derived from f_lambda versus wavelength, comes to -0.50 nm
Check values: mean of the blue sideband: 19.5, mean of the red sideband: 19.8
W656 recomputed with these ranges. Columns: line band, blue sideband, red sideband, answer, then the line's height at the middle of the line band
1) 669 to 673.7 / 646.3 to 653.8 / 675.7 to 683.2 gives -0.237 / 19.8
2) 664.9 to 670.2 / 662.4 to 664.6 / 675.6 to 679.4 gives -0.303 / 19.5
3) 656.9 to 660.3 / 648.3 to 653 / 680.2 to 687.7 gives -0.134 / 19.3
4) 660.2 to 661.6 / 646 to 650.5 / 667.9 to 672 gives 0.077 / 20.5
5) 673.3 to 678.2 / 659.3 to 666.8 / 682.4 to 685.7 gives 0.070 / 20.1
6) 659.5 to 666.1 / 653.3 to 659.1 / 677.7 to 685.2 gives 0.378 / 20.6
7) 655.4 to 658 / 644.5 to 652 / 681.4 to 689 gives -0.351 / 19.2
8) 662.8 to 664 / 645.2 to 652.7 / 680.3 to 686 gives -0.004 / 19.4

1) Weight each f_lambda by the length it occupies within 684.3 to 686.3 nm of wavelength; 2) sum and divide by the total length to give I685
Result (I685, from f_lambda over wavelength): 20.3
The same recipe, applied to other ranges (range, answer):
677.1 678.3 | 19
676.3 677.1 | 20.4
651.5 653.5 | 21.3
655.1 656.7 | 22.3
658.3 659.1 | 20.6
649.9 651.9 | 18.6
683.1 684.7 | 20.5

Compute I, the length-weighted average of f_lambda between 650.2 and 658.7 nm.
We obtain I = 20.5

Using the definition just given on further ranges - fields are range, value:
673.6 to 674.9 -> 19.3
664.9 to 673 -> 20.8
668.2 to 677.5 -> 20.3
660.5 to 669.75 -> 20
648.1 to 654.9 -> 19.5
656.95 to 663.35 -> 20.1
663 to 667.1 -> 19.9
